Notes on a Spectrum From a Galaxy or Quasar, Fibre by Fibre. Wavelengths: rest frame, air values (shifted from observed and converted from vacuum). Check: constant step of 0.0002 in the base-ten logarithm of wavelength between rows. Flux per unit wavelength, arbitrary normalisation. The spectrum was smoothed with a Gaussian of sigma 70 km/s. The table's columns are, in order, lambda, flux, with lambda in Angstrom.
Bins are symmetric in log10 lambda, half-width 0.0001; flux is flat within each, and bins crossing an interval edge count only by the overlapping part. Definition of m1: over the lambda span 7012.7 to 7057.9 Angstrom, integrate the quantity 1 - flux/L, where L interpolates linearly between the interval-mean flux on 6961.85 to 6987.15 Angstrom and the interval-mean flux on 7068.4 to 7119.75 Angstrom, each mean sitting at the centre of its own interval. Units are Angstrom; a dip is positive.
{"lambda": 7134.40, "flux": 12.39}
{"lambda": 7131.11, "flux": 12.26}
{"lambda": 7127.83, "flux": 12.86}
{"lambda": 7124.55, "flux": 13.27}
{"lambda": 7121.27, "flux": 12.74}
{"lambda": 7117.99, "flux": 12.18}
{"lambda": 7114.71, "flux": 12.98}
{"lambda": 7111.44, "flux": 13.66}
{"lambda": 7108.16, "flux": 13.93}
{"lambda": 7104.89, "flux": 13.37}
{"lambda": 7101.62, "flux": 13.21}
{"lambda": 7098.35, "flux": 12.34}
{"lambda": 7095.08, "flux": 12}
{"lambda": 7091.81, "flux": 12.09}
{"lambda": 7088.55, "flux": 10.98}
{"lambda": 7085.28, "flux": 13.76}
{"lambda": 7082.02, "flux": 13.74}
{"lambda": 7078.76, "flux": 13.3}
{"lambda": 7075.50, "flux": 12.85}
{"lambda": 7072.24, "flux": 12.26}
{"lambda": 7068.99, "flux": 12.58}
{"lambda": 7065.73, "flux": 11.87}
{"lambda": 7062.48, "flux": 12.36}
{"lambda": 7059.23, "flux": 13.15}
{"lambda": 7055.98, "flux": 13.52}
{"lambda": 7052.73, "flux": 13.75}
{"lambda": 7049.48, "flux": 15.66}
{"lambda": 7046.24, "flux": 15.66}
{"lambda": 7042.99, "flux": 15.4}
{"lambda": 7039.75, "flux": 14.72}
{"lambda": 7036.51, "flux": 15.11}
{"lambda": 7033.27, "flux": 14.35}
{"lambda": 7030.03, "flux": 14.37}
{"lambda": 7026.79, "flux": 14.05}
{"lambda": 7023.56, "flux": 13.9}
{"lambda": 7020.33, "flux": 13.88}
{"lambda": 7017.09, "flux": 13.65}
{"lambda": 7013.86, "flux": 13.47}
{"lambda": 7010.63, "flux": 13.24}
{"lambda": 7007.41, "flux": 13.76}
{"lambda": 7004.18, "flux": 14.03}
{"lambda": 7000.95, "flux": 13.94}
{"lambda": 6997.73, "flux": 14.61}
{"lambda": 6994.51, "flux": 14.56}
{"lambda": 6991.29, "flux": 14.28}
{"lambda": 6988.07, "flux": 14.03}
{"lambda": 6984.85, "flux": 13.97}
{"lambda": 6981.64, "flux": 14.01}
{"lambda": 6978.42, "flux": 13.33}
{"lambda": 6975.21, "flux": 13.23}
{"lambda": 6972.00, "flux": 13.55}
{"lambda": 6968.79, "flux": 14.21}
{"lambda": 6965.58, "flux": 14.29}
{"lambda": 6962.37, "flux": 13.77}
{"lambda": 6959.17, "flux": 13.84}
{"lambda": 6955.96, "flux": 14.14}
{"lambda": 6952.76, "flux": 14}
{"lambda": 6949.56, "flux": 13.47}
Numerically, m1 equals -3.70 Angstrom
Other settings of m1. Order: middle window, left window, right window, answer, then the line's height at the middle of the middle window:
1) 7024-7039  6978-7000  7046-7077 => -0.9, 13.6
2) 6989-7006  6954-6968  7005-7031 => -0.5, 13.9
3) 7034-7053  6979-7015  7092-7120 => -2.2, 13.5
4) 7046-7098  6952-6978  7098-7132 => 1.0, 13.3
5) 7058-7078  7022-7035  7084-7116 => 1.3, 13.4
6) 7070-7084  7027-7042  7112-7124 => 0.7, 13.7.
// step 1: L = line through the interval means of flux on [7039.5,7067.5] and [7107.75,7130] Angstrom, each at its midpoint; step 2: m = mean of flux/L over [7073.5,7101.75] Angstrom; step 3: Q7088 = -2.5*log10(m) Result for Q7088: 0.07 mag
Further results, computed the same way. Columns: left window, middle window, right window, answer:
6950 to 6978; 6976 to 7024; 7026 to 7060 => 0.021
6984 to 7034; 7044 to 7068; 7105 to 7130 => -0.009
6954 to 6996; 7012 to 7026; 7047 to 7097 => -0.019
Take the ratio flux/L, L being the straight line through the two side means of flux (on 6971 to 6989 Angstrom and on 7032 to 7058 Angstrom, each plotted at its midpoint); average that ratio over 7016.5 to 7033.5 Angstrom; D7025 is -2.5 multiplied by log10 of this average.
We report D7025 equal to 0.03 mag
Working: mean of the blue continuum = 13.7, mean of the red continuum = 14.8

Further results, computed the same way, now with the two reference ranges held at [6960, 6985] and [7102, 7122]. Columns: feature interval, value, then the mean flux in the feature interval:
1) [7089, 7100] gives 0.11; 12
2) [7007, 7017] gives 0.01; 13.5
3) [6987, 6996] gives -0.05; 14.3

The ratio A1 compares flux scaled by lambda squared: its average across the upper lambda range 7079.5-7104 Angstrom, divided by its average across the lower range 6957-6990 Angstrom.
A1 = 0.94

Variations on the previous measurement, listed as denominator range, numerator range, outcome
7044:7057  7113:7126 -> 0.89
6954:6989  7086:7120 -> 0.95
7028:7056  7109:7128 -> 0.90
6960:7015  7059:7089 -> 0.94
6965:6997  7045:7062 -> 1.04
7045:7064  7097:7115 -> 0.96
